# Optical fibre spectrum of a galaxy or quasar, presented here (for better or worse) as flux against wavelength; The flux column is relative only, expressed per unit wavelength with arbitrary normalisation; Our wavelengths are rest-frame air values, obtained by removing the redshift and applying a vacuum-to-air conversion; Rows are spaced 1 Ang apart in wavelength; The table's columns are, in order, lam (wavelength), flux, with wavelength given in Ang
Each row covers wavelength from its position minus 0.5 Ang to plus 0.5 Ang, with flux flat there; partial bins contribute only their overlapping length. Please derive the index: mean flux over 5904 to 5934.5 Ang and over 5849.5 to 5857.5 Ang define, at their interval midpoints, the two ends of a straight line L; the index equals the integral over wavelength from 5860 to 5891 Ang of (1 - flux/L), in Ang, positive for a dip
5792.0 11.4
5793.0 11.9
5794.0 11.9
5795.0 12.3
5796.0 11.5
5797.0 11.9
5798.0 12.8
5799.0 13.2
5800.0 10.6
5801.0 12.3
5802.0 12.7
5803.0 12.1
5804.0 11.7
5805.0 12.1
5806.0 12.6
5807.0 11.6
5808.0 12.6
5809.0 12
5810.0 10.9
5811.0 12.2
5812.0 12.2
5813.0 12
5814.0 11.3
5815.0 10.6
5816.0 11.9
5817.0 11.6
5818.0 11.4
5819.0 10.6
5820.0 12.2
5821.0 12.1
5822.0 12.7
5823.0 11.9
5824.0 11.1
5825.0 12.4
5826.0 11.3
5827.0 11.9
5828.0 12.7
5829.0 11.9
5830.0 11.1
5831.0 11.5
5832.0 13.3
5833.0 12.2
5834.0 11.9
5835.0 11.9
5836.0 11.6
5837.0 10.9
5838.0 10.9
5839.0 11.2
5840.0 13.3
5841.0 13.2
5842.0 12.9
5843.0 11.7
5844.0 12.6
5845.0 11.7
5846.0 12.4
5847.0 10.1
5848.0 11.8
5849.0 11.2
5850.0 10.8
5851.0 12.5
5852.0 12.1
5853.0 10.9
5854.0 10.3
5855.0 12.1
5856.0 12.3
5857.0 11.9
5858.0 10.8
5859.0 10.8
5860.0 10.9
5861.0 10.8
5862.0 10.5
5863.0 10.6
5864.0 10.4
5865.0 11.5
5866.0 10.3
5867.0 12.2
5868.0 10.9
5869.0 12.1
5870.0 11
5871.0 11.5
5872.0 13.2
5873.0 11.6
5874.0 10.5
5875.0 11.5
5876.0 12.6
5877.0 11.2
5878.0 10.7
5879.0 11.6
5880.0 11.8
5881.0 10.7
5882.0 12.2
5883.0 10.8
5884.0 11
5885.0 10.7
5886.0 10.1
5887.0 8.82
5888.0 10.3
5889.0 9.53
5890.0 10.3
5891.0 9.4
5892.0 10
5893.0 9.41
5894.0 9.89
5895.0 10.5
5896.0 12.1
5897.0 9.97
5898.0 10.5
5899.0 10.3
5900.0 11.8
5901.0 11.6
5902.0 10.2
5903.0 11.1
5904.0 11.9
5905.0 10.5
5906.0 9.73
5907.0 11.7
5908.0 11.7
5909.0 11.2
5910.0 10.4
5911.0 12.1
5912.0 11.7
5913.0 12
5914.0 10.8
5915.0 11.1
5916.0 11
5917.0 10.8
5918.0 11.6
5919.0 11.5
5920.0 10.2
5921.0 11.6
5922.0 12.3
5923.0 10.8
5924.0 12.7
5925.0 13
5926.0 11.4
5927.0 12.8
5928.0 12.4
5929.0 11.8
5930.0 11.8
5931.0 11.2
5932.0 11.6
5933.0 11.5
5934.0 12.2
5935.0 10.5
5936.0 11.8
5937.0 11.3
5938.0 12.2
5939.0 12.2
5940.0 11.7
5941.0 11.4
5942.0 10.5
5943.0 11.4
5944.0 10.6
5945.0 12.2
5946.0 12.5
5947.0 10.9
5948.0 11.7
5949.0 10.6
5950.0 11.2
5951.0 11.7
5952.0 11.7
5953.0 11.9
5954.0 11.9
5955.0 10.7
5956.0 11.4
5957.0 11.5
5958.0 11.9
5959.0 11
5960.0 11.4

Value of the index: 1.5 Ang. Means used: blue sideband 11.6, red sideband 11.5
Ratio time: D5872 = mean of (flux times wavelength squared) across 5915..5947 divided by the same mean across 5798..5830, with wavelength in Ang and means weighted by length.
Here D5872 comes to 1.0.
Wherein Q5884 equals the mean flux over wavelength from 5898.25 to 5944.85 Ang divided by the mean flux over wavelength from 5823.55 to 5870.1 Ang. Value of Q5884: 0.99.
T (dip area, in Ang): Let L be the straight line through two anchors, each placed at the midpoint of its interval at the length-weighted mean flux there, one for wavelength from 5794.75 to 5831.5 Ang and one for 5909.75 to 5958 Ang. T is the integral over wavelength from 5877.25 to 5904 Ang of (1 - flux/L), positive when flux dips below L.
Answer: 2.40 Ang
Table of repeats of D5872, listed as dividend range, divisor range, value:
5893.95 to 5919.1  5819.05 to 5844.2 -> 0.95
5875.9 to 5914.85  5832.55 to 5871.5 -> 0.96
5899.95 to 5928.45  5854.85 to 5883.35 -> 1.02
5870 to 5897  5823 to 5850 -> 0.93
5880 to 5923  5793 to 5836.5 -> 0.94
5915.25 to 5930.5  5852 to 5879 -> 1.06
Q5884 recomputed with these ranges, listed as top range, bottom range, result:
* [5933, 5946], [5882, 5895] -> 1.14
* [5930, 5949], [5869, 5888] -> 1.03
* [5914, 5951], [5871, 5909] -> 1.06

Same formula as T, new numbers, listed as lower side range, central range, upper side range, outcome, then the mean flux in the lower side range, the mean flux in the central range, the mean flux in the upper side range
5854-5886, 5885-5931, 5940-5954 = 1.33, 11.3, 11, 11.4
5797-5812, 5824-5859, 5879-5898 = -1.25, 12.1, 11.8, 10.5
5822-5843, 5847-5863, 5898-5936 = 0.77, 12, 11.3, 11.4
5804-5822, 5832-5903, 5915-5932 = 3.13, 11.8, 11.2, 11.7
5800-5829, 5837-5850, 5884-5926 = -0.31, 11.9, 11.8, 10.9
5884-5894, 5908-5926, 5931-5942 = -0.96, 9.9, 11.5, 11.6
